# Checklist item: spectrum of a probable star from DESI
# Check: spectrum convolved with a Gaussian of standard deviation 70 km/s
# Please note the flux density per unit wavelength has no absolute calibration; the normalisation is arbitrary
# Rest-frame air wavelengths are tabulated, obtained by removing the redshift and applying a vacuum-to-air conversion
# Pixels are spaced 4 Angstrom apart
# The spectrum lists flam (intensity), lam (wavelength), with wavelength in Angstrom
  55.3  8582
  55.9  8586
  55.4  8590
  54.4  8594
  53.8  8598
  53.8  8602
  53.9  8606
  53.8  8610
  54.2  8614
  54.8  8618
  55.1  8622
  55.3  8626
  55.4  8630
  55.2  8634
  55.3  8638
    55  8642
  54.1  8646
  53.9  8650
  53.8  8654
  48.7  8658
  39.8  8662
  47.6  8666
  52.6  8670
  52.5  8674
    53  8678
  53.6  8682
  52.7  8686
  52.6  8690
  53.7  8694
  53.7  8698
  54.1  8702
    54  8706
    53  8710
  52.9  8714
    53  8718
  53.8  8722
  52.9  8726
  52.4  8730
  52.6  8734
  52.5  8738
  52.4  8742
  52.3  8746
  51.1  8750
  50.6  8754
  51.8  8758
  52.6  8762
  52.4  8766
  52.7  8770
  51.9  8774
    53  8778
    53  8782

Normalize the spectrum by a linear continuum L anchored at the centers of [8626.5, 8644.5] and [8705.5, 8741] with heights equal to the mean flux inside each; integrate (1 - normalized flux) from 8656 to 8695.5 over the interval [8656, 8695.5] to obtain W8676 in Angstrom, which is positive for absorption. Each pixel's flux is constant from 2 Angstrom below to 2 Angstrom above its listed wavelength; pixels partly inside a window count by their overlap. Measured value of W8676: 2.6 Angstrom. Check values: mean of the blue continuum 55.2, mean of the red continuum 53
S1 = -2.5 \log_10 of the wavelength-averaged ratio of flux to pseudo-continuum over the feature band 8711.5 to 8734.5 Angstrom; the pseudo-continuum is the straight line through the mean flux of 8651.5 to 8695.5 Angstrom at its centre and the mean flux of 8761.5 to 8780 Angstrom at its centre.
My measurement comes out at -0.02 mag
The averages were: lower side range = 51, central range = 53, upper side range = 52.5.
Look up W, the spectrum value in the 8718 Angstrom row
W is 53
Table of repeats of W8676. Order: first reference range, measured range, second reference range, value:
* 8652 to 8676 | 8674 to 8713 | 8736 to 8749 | -2.3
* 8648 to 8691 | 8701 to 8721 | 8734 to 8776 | -0.7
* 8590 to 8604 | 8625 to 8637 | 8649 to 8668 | -1.0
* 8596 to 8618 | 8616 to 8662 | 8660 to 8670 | -4.0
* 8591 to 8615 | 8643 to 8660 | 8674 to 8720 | 0.3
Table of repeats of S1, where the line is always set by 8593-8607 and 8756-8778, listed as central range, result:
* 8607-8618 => -0.01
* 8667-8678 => 0.02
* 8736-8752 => 0.01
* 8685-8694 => 0.00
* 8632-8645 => -0.03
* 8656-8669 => 0.16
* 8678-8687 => 0.00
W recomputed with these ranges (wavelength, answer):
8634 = 55.2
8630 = 55.4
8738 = 52.5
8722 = 53.8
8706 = 54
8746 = 52.3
